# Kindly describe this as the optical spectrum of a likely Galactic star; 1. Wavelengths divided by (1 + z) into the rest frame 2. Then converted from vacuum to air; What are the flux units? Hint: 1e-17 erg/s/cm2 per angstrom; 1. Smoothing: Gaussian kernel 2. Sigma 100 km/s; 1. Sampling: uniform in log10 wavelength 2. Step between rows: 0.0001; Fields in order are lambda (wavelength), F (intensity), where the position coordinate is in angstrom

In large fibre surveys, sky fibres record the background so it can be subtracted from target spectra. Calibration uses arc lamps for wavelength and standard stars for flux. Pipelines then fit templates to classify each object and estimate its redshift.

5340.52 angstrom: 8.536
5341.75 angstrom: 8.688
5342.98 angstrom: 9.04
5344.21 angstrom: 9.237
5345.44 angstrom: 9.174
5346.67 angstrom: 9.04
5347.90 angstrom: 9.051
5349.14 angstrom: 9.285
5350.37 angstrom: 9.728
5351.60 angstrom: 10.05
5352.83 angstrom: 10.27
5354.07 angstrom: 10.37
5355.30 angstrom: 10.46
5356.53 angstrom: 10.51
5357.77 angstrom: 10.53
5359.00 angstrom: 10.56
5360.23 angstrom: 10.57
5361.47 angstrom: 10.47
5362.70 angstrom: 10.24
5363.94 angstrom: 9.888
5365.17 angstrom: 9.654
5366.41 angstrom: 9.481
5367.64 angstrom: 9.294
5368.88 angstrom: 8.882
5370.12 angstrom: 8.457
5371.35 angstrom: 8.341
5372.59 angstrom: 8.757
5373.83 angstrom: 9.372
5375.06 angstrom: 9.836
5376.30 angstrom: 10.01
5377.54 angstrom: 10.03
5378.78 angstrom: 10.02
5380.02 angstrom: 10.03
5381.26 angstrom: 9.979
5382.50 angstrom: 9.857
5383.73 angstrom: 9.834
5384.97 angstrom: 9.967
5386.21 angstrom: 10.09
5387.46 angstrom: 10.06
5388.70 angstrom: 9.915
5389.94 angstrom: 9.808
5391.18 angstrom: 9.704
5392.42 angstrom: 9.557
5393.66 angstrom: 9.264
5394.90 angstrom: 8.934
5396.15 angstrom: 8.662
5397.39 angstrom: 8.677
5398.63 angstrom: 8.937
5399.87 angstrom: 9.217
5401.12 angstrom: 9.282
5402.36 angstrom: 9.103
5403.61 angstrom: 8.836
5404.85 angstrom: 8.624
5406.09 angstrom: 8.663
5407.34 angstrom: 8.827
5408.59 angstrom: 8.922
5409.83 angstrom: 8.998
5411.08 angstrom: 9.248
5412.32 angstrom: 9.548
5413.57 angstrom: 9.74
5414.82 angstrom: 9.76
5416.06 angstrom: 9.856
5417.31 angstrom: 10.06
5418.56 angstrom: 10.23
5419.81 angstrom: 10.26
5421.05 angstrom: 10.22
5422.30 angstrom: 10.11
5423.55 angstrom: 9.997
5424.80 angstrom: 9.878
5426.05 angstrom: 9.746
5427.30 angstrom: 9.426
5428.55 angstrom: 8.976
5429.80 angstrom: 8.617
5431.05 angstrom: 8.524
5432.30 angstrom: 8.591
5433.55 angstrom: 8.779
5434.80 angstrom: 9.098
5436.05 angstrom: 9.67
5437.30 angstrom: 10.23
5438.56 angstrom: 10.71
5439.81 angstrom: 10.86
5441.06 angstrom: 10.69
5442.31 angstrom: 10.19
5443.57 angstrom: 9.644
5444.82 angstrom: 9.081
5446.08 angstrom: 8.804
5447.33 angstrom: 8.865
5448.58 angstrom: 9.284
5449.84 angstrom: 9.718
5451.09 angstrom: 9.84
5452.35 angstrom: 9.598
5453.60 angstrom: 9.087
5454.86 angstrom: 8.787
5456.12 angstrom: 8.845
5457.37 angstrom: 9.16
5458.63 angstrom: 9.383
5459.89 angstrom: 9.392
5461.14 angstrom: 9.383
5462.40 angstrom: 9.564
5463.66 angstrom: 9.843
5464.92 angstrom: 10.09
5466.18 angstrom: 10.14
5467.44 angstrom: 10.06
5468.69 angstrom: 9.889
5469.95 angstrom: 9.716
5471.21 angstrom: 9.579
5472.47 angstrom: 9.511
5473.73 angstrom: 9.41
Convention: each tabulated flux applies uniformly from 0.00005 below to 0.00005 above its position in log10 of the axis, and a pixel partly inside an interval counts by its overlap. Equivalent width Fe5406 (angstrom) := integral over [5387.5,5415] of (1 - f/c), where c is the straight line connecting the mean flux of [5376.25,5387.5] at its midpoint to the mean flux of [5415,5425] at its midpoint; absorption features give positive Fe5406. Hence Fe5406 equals 2.3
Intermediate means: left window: 9.98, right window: 10.1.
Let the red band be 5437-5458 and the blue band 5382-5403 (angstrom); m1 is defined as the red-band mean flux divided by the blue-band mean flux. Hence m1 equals 1.0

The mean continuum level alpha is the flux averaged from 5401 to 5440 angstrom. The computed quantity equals 9.47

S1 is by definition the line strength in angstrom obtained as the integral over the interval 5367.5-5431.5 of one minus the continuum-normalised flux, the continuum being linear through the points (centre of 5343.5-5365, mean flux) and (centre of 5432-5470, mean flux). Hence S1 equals 2.2 angstrom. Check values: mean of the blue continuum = 9.96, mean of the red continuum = 9.59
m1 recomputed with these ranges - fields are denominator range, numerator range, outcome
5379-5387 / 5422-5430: 0.96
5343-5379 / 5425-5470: 0.98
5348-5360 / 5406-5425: 0.95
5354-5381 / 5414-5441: 0.99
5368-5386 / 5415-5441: 1.02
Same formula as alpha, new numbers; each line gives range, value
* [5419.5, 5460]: 9.51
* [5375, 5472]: 9.54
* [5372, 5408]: 9.44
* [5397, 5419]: 9.25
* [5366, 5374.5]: 8.94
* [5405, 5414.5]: 9.13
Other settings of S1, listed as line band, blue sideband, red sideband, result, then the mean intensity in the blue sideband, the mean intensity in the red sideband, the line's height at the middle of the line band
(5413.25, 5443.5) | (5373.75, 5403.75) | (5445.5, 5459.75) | -1.3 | 9.57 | 9.22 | 9.36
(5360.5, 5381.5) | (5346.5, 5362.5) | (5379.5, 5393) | 0.9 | 10.1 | 9.89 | 9.99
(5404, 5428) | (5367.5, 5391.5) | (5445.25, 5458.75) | -0.4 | 9.62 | 9.21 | 9.41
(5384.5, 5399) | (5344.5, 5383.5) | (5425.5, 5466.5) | 0.3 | 9.75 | 9.47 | 9.65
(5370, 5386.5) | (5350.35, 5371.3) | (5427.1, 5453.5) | 0.3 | 9.93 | 9.48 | 9.83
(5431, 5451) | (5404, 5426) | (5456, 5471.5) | 0.1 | 9.58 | 9.65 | 9.62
